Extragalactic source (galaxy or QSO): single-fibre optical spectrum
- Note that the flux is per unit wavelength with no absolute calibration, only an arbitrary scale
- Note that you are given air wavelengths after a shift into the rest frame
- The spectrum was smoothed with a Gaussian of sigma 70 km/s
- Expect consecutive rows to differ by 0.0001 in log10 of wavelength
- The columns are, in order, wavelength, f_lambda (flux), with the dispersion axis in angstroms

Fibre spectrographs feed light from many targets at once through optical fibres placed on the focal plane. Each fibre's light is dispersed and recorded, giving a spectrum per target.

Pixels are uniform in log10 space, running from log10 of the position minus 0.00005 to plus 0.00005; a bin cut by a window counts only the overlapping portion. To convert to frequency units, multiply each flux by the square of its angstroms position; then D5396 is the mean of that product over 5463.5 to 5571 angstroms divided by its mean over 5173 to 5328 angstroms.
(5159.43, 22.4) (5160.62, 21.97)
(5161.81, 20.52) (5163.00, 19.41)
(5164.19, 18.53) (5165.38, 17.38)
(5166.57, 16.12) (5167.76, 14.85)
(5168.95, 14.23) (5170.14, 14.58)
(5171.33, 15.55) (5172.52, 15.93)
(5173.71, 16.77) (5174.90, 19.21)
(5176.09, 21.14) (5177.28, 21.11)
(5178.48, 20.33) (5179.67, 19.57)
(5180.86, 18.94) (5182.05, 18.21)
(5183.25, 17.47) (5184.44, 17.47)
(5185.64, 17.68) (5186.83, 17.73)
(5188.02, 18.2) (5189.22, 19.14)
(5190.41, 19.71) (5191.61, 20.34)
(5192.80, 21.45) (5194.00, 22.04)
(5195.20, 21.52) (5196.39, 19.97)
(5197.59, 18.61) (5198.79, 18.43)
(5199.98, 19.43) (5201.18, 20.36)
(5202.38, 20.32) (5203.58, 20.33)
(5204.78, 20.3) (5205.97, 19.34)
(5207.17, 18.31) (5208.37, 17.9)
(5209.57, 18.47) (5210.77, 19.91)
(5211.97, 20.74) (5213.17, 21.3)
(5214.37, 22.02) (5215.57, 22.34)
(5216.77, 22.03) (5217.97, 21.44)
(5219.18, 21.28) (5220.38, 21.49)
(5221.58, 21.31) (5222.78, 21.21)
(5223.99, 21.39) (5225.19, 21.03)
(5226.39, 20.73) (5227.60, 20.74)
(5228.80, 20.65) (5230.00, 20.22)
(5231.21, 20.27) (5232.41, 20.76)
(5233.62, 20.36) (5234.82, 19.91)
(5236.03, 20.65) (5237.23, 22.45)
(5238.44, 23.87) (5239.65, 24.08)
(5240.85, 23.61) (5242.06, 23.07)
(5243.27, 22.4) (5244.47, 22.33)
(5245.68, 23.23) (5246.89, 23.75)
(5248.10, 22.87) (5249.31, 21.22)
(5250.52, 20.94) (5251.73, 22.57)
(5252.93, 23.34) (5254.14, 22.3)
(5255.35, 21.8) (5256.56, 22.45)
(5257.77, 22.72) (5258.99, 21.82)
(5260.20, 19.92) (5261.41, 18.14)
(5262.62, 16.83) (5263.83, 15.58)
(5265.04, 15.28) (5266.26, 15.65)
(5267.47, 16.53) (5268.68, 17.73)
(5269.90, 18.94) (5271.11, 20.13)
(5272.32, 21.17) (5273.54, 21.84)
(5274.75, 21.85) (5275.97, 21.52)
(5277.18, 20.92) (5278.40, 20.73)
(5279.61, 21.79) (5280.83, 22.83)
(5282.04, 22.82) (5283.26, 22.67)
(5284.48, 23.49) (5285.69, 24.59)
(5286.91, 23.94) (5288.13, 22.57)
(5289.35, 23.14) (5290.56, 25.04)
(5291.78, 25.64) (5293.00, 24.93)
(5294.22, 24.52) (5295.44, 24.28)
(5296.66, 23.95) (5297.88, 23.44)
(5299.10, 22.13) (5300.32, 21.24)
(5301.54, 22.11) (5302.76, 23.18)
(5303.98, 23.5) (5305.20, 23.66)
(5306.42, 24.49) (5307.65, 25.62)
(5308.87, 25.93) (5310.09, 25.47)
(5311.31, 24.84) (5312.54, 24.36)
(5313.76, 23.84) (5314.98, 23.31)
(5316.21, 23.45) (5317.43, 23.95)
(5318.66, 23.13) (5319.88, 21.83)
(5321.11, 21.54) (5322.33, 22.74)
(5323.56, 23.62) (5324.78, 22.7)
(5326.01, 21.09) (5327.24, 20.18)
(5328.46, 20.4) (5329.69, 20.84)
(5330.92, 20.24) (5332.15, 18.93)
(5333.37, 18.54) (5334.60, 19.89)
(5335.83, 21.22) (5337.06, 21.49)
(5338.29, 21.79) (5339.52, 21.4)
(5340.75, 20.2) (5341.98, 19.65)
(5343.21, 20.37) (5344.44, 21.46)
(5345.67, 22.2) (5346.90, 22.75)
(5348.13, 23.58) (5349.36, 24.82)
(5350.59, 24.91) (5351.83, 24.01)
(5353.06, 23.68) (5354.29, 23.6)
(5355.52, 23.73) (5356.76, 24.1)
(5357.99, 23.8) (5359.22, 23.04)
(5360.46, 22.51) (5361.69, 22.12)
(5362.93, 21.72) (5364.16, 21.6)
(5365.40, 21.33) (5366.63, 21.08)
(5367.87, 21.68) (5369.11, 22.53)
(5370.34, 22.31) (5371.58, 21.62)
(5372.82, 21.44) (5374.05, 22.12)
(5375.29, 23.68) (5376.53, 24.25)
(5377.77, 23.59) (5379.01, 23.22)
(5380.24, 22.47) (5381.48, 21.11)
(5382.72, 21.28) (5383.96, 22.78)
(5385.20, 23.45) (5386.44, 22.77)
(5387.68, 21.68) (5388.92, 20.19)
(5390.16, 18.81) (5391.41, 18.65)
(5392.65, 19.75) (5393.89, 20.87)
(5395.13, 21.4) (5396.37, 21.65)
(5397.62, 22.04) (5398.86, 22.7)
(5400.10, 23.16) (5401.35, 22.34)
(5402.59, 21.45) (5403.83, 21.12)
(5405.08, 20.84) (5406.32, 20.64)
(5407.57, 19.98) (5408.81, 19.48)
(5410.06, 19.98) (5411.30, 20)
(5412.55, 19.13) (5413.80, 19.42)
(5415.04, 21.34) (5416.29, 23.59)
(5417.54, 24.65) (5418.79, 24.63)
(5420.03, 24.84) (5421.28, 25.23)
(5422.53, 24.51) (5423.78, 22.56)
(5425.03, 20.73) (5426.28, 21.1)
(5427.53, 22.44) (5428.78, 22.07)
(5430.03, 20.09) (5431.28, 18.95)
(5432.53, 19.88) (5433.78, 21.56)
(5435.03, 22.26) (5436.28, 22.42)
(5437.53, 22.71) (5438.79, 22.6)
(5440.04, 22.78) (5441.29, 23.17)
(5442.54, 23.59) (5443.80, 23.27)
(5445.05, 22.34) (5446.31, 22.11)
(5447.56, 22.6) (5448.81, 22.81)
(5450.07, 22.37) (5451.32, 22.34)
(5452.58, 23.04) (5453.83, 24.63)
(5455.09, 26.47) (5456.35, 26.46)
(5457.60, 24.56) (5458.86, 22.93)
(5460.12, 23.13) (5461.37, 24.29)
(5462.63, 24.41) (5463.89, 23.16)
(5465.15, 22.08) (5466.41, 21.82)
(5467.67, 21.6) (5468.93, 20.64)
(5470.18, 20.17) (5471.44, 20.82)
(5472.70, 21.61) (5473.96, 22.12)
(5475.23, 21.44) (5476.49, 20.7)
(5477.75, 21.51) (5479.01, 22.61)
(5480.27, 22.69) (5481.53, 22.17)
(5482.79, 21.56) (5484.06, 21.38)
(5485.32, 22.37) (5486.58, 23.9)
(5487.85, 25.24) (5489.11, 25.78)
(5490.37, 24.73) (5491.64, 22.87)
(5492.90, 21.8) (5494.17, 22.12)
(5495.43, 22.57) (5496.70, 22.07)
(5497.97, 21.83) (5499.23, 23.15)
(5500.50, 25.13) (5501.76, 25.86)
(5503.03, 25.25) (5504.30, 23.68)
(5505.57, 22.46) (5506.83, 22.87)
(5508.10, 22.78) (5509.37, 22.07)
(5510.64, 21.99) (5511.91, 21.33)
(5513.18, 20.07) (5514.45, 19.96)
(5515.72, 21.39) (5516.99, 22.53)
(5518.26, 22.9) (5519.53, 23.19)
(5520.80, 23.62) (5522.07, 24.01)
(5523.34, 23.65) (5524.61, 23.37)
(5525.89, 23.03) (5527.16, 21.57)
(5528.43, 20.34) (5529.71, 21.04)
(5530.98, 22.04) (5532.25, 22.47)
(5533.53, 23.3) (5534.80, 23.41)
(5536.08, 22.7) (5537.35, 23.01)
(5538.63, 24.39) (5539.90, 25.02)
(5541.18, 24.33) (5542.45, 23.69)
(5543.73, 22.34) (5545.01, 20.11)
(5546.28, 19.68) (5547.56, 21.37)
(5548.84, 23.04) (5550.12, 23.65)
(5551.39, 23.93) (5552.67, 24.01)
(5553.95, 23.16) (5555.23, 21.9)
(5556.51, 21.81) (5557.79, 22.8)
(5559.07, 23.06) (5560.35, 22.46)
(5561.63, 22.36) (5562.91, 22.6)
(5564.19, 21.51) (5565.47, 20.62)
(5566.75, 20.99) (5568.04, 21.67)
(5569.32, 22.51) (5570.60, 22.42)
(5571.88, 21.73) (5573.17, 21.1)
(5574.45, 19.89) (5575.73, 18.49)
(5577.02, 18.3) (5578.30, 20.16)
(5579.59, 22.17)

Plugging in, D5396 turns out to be 1.16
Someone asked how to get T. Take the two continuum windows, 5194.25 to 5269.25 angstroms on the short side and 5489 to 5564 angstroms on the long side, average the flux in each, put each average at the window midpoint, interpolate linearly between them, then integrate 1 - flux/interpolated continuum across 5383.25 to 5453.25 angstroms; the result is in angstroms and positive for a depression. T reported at 0.5 angstroms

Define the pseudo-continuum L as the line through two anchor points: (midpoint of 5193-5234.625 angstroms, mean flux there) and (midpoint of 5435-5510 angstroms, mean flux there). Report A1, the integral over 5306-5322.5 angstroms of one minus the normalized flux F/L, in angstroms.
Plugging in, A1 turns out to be -1.9 angstroms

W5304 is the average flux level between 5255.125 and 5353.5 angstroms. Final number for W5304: 22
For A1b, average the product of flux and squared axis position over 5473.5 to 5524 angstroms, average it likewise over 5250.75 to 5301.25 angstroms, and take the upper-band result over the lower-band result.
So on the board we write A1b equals 1.1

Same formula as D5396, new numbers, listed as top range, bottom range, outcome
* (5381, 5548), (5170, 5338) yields 1.14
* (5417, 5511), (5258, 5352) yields 1.10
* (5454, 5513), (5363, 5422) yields 1.08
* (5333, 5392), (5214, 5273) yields 1.10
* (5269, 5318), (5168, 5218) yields 1.25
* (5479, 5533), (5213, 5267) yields 1.19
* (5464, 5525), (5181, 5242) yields 1.23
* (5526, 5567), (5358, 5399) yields 1.09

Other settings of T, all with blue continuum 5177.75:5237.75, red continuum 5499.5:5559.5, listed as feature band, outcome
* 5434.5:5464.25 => -1.7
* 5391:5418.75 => 0.7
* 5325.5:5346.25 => 0.6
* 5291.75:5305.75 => -1.7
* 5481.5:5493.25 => -0.5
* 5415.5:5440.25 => -0.6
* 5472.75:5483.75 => 0.3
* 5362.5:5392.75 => -0.5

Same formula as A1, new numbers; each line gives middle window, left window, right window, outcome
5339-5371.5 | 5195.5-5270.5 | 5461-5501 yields -1.4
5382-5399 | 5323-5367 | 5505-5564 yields 0.6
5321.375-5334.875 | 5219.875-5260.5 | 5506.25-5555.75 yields 0.7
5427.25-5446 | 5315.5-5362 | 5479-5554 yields 0.4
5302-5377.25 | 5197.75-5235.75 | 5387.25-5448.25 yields -4.6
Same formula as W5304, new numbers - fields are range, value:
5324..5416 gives 21.7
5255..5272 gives 18.8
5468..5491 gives 22.3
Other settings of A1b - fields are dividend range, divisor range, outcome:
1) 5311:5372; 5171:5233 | 1.18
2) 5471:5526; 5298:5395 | 1.08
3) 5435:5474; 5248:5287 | 1.18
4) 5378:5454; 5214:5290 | 1.09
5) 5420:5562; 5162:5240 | 1.28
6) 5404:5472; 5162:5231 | 1.26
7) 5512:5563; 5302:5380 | 1.08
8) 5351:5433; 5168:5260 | 1.15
